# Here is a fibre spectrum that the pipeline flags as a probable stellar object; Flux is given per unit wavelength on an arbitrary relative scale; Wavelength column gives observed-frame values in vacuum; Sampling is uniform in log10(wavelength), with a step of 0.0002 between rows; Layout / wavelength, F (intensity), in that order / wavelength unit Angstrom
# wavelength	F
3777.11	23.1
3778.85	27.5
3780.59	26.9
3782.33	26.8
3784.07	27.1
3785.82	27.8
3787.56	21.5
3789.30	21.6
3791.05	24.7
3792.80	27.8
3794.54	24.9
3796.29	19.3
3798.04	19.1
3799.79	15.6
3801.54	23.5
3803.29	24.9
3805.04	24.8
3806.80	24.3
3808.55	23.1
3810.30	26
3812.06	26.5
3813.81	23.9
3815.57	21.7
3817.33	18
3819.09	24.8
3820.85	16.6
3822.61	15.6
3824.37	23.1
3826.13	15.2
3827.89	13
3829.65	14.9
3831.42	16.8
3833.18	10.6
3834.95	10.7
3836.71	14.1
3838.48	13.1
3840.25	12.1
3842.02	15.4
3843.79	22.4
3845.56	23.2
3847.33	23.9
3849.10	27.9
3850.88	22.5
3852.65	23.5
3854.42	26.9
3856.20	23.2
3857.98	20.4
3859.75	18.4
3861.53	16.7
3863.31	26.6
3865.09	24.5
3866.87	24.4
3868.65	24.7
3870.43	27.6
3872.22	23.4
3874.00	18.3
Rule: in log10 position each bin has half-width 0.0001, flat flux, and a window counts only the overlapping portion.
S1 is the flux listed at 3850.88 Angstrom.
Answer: 22.5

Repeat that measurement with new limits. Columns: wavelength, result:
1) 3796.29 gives 19.3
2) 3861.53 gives 16.7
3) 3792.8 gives 27.8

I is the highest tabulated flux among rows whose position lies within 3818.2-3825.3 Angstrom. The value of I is 24.8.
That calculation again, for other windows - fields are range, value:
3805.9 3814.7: 26.5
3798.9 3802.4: 23.5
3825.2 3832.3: 16.8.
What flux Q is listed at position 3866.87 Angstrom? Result 24.4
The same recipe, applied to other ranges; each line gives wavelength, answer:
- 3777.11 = 23.1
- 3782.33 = 26.8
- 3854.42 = 26.9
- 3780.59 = 26.9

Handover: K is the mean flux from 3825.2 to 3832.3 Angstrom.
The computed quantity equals 15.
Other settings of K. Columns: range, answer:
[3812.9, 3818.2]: 21.2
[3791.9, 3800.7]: 21.4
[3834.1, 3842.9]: 13.1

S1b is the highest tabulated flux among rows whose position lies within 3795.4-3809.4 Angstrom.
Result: 24.9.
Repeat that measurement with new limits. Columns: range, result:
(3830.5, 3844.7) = 22.4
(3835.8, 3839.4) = 14.1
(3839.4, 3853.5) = 27.9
